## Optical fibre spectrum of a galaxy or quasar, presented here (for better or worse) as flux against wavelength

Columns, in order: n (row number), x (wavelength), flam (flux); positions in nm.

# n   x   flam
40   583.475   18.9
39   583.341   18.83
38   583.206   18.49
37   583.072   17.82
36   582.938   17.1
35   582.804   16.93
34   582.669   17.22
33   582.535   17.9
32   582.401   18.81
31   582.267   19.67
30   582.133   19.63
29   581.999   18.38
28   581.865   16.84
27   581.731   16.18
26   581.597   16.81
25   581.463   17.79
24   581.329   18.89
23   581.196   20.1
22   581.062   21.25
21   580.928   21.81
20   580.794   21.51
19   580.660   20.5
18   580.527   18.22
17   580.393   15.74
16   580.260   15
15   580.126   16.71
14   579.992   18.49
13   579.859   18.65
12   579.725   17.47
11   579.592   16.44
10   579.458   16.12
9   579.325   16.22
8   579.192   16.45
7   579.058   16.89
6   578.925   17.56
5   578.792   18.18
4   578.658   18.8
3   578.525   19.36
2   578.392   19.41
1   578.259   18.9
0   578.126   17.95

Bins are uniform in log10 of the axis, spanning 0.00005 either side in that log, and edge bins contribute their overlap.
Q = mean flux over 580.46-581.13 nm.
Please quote 20.6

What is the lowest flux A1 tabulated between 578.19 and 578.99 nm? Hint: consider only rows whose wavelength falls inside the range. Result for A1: 17.56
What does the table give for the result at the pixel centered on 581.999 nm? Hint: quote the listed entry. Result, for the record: 18.38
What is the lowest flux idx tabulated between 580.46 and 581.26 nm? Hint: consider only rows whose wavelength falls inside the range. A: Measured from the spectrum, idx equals 18.22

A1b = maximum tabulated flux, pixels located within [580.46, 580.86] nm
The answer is 21.51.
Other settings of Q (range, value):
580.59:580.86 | 21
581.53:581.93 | 16.6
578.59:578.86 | 18.5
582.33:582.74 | 18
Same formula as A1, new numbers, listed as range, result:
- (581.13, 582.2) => 16.18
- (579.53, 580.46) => 15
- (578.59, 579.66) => 16.12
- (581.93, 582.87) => 16.93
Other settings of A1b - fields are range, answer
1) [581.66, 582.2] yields 19.63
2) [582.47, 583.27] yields 18.49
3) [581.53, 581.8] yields 16.81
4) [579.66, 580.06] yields 18.65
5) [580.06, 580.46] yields 16.71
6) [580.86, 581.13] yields 21.81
